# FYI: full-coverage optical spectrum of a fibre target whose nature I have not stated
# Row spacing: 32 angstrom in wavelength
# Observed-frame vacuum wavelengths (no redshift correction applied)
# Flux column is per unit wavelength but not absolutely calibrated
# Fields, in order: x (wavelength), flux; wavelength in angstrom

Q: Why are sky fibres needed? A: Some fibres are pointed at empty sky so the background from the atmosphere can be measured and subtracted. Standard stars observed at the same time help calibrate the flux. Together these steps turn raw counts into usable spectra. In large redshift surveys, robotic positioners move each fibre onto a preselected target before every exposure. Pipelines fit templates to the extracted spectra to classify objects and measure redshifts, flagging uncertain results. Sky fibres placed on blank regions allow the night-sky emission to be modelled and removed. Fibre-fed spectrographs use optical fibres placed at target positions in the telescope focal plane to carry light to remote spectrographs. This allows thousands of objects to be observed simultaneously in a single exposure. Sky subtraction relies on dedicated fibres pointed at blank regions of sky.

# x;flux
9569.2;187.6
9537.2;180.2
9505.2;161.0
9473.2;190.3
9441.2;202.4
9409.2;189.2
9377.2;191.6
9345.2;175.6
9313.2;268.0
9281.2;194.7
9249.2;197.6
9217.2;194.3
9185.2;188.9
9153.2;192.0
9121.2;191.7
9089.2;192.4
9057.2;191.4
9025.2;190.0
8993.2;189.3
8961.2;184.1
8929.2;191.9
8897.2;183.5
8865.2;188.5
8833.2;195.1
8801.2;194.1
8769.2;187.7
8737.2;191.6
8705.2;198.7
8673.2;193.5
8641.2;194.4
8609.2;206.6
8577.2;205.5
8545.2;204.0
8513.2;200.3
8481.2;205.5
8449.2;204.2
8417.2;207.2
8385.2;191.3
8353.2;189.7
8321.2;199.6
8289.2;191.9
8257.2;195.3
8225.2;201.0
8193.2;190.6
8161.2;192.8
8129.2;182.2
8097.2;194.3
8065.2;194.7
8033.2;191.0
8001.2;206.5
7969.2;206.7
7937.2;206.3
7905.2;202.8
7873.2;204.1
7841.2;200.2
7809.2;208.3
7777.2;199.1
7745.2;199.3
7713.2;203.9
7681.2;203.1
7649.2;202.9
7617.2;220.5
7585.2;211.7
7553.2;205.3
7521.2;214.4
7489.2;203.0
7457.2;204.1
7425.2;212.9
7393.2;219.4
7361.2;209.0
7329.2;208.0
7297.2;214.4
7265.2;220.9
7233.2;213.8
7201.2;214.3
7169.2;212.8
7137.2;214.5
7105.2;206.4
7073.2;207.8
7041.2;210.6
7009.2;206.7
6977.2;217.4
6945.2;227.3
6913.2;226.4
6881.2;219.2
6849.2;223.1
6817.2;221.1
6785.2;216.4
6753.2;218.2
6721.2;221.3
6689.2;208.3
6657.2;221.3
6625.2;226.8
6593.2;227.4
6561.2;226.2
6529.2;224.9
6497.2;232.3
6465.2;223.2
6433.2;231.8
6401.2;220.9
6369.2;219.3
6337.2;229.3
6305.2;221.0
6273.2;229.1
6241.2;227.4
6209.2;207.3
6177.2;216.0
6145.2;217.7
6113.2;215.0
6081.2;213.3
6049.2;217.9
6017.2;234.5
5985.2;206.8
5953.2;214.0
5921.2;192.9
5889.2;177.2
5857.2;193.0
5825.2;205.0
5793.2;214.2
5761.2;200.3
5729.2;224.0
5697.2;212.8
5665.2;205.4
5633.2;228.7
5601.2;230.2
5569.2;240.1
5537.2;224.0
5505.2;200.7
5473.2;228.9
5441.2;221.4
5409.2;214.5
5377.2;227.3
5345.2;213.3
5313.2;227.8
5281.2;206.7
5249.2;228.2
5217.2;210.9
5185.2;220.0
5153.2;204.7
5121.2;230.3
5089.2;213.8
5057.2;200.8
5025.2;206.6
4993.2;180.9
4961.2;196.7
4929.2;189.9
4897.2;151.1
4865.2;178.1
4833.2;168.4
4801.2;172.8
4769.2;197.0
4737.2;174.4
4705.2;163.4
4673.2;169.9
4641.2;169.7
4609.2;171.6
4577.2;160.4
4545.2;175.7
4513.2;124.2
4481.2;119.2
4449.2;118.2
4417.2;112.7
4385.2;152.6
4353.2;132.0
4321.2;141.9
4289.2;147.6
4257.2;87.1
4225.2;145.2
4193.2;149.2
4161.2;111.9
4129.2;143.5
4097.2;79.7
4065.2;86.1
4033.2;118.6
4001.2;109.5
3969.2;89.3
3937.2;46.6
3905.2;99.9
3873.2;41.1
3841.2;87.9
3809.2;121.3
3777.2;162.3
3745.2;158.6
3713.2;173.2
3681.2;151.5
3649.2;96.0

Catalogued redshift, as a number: 0.14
